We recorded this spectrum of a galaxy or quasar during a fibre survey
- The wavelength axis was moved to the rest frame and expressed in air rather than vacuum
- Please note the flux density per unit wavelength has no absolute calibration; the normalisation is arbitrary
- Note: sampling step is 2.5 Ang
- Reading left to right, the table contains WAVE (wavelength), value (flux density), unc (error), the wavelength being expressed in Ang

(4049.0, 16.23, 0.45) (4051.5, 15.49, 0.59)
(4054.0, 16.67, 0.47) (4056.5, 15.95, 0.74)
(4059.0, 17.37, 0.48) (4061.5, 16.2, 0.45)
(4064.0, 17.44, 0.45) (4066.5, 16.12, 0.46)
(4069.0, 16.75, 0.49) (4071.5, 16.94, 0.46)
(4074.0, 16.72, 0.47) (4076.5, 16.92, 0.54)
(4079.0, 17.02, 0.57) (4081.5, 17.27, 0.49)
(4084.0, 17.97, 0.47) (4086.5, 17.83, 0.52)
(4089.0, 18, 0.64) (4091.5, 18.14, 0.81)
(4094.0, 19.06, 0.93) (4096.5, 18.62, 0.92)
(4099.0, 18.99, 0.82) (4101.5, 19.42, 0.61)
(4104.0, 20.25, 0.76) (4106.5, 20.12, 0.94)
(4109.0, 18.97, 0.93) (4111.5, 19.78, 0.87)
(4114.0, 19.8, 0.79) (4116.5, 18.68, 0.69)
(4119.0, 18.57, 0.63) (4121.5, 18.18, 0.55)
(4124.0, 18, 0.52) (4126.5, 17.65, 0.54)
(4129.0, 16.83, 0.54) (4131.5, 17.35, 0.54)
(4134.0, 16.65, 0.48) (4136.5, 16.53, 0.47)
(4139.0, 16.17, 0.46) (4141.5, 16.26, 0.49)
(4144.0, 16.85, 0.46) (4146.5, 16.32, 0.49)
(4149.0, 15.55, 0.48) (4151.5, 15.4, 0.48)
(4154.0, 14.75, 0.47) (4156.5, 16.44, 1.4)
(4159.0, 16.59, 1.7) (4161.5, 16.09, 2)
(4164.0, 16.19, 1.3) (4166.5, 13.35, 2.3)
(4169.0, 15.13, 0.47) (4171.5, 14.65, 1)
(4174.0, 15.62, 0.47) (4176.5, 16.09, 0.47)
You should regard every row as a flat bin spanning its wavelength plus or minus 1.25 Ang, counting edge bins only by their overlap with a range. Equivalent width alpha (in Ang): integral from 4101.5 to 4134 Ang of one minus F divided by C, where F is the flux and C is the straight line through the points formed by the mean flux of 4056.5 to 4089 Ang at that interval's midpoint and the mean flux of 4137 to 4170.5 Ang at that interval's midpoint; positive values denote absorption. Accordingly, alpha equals -4.5 Ang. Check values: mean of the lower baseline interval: 17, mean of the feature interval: 18.6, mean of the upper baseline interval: 15.8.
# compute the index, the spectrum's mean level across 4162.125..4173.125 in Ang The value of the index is 14.9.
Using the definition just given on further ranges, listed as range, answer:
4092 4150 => 18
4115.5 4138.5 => 17.5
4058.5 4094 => 17.3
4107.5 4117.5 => 19.3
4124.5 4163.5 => 16.4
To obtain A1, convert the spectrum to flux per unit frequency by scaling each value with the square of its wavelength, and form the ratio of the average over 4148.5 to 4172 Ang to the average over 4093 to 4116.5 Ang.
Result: 0.8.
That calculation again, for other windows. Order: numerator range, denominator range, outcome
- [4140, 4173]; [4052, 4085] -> 0.97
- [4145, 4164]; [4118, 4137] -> 0.92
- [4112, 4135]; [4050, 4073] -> 1.12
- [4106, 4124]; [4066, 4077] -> 1.16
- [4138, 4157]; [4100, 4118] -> 0.83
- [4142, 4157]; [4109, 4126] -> 0.86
